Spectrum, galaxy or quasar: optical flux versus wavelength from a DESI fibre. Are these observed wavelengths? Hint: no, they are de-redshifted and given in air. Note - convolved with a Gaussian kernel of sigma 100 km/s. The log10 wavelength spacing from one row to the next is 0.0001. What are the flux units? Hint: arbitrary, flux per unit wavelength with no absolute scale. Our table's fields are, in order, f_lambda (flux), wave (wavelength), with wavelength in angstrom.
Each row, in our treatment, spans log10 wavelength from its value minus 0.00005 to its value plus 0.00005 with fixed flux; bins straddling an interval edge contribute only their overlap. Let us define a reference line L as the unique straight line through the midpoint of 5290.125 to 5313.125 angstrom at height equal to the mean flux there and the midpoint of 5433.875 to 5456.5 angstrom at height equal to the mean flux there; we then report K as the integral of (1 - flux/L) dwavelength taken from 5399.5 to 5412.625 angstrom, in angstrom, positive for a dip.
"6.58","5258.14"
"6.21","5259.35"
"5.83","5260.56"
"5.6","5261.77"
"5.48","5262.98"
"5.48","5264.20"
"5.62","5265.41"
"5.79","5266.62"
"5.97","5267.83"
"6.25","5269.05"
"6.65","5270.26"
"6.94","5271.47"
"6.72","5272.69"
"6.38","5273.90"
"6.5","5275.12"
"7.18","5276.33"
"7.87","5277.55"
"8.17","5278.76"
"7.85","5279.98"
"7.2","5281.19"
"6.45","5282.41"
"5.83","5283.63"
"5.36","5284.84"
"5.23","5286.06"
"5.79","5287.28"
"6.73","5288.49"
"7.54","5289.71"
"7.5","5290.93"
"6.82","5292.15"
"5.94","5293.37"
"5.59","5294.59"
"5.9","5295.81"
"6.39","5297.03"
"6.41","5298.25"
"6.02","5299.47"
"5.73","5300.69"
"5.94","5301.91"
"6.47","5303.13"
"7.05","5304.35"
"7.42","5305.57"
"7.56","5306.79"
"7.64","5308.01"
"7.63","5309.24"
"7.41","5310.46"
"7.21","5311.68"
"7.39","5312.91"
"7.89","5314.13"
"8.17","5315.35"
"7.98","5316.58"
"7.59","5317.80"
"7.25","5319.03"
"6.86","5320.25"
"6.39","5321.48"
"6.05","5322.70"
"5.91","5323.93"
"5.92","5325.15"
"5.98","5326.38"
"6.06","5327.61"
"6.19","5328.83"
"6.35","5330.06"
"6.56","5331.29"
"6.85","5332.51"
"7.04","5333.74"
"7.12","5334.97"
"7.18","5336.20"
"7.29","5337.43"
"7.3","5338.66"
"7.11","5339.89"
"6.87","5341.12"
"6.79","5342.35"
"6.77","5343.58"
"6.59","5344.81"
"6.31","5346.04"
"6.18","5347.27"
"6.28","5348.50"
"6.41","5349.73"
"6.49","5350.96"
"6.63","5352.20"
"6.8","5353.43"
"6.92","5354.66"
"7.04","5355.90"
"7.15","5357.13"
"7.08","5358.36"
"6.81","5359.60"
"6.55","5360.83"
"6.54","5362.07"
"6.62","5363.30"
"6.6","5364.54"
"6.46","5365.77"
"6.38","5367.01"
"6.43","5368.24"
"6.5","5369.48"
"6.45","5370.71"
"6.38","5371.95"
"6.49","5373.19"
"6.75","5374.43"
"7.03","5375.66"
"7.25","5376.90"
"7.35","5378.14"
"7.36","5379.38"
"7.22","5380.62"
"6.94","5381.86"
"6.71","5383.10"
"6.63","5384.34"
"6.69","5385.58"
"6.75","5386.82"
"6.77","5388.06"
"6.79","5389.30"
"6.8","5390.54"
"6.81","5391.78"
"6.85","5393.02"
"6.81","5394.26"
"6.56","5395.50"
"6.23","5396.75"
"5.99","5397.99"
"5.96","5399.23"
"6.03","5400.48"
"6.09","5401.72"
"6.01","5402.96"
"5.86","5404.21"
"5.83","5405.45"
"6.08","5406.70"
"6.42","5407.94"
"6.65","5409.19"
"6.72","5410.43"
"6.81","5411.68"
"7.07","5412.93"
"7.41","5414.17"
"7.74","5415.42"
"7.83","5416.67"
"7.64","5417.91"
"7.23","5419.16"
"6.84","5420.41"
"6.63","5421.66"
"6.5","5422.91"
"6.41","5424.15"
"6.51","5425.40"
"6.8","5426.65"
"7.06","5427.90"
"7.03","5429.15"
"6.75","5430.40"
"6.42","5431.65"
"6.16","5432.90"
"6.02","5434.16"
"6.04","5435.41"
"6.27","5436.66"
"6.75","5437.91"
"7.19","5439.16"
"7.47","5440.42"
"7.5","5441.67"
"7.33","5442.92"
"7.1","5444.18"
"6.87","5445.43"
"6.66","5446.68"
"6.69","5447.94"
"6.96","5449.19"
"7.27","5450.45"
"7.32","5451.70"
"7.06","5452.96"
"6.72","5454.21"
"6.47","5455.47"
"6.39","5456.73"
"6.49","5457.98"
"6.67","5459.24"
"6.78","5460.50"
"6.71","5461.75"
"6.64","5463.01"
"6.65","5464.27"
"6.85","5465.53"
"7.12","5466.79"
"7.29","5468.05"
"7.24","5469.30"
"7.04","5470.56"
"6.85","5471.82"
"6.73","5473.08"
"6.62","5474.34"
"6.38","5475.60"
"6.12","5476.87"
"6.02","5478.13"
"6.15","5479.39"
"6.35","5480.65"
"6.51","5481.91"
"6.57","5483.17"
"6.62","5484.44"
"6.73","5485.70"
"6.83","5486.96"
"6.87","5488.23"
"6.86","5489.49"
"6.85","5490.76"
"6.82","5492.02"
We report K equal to 1.1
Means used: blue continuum 6.73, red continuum 6.88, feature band 6.26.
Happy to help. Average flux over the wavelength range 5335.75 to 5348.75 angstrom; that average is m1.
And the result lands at 6.8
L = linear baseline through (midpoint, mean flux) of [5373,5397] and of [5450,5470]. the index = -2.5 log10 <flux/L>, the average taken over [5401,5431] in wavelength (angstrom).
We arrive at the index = 0.017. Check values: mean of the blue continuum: 6.85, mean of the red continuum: 6.85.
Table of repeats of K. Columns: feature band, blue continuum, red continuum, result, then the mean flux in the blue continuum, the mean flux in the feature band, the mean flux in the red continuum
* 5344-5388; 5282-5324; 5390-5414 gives -1.2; 6.73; 6.71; 6.42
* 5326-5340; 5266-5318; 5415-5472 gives 0.1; 6.79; 6.75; 6.87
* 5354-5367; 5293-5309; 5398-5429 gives -0.3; 6.5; 6.76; 6.67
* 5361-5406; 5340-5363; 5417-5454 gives 1.1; 6.69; 6.58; 6.85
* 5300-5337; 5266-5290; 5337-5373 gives -1.4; 6.61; 6.89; 6.67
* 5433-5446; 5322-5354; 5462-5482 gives -0.4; 6.58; 6.82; 6.66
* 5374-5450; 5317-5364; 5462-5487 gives -0.9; 6.68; 6.75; 6.66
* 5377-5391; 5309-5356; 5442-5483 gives -0.3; 6.83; 6.92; 6.76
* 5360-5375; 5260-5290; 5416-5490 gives 0.2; 6.41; 6.52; 6.77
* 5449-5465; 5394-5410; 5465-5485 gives -0.6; 6.19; 6.77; 6.65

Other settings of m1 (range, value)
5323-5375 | 6.62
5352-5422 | 6.72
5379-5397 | 6.8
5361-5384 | 6.74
